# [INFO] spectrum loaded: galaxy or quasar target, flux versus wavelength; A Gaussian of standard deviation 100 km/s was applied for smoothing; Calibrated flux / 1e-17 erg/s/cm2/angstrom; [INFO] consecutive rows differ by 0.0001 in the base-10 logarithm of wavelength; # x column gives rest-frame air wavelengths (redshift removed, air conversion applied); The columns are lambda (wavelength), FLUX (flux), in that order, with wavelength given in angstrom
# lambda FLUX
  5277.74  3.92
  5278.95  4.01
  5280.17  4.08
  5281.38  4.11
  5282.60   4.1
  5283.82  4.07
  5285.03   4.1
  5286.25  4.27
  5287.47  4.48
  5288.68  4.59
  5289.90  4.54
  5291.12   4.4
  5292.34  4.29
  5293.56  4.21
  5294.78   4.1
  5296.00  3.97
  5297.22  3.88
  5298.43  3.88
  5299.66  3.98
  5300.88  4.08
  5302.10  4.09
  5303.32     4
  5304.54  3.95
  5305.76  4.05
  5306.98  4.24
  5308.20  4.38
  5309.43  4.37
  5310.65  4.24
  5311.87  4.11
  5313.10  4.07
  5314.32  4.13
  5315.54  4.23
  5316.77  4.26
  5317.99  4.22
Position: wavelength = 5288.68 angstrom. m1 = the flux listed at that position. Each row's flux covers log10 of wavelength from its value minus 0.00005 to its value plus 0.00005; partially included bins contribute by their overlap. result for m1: 4.59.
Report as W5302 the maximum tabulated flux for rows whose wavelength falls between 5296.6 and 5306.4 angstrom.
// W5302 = 4.09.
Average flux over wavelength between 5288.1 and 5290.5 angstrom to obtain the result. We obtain 4.56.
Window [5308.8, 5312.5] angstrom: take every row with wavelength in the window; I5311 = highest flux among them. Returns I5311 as 4.37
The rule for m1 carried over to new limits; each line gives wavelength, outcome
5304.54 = 3.95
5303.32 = 4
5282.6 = 4.1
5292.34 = 4.29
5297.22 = 3.88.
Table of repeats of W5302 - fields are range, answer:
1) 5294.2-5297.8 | 4.1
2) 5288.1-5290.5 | 4.59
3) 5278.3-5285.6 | 4.11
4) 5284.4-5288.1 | 4.48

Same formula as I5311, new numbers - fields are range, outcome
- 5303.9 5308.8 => 4.38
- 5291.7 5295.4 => 4.29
